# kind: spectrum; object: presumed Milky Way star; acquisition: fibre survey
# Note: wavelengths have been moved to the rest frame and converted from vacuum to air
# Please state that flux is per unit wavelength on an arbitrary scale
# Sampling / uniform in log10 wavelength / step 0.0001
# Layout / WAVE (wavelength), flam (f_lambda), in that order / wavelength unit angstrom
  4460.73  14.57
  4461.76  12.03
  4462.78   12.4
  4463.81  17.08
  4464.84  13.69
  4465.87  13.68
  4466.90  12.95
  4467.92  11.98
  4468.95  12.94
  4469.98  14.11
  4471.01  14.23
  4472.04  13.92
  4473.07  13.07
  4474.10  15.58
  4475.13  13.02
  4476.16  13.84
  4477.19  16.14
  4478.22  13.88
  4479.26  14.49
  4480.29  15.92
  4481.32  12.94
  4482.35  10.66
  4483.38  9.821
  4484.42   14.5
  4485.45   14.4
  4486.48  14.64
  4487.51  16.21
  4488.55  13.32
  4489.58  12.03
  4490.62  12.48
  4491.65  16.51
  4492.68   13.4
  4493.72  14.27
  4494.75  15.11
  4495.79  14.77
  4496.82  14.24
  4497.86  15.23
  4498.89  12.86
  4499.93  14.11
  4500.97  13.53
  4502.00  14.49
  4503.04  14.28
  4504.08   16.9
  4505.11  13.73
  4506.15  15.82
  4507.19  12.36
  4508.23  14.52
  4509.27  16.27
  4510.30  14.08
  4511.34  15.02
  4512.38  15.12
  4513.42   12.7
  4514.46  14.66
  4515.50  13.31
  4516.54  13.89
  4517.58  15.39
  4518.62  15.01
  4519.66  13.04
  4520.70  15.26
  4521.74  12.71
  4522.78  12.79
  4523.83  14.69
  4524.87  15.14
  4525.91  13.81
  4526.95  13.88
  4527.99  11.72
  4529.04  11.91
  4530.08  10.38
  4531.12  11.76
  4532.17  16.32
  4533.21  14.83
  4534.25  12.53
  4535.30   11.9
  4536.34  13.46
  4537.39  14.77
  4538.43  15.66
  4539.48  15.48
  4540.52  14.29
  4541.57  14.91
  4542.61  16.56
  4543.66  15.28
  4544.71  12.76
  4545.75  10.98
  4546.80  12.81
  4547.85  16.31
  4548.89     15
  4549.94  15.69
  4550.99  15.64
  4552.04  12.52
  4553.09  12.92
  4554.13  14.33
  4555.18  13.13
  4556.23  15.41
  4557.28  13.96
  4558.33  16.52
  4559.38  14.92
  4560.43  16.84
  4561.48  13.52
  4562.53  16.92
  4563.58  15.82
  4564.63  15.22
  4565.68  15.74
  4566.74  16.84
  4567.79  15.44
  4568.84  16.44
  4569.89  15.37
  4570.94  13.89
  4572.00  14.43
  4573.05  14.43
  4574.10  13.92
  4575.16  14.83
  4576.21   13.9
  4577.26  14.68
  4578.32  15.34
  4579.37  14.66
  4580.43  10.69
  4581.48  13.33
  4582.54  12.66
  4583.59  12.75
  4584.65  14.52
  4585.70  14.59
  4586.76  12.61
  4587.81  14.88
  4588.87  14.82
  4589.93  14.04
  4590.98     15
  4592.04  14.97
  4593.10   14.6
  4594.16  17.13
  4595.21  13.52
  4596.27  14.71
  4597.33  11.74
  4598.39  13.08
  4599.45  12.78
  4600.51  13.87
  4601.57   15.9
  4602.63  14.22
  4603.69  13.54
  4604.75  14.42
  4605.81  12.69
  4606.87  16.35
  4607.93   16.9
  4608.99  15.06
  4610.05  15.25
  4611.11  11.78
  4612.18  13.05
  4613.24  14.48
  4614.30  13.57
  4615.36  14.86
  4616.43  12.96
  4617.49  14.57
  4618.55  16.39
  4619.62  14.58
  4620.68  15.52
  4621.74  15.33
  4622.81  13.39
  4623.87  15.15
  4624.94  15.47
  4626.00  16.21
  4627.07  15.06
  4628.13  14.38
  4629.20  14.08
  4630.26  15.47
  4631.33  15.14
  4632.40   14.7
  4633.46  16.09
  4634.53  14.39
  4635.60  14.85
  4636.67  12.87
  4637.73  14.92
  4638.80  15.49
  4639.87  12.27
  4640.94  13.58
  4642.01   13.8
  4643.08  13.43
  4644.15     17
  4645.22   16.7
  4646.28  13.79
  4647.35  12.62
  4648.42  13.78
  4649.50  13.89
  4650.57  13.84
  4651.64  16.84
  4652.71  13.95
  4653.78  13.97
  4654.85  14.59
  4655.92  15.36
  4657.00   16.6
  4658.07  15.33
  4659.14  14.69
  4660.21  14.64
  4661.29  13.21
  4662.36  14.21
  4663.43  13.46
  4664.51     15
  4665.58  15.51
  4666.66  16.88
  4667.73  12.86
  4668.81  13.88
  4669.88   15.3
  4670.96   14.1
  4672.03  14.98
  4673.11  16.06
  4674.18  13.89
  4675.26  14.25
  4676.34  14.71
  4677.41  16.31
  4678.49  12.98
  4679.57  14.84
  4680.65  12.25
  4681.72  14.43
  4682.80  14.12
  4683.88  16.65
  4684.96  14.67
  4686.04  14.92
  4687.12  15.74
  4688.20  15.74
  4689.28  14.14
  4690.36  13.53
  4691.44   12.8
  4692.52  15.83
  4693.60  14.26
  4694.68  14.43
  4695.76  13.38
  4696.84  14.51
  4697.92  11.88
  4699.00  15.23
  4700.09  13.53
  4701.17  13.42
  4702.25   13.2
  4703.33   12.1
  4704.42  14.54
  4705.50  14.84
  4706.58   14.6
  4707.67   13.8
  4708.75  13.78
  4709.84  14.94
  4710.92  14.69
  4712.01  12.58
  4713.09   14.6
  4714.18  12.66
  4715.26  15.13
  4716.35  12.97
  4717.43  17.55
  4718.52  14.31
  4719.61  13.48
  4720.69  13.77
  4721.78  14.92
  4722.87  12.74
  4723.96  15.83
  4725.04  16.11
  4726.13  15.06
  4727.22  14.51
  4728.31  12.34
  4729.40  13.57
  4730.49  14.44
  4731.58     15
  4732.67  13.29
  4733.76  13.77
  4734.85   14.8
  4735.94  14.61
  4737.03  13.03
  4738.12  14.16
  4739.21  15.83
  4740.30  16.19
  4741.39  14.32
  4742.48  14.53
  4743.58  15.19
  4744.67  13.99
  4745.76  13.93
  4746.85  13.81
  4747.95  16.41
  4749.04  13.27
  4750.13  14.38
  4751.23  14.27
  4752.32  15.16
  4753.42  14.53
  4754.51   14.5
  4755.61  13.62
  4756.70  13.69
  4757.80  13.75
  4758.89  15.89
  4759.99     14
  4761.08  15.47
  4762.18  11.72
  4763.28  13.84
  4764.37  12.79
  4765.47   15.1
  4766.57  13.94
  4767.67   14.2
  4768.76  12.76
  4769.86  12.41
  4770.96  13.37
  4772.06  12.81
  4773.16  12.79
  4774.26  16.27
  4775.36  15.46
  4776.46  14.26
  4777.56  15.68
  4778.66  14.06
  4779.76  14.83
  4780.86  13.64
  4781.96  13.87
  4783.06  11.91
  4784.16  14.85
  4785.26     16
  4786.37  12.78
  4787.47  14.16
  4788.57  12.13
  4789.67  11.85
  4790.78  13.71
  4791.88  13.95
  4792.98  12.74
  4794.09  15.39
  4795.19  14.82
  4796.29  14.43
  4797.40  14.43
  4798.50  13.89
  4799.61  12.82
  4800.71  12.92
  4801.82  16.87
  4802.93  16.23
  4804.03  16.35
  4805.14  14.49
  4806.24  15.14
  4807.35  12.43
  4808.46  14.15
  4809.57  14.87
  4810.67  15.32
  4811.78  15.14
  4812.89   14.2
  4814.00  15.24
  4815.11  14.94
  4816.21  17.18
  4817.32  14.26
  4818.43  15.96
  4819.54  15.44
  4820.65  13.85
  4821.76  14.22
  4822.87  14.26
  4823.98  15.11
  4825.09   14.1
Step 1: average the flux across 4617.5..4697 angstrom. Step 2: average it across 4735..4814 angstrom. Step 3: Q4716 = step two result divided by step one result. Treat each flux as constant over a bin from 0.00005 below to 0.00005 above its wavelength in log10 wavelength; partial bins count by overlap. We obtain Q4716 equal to 1.0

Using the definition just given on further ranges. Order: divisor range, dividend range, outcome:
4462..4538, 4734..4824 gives 1.03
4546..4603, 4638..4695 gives 1.01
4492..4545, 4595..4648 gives 1.02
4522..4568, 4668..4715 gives 0.99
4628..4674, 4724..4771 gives 0.98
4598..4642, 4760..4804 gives 0.97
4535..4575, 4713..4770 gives 0.97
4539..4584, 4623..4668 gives 1.01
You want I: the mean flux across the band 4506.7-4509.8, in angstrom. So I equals 14.4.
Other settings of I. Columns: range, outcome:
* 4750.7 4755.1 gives 14.6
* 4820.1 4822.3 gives 14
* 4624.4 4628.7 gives 15.3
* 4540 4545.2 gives 14.8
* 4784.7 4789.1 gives 13.8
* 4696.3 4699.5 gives 13.9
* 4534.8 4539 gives 14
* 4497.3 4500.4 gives 14.1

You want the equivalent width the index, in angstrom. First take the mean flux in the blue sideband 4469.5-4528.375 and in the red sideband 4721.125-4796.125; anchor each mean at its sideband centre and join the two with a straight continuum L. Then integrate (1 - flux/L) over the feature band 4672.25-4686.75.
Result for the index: -0.51 angstrom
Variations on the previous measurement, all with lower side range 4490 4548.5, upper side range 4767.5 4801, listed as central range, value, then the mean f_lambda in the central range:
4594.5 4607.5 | 0.05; 14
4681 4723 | -0.88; 14.2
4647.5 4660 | -0.68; 14.7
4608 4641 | -1.38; 14.6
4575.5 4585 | 0.29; 13.6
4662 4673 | -0.57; 14.7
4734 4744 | -0.58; 14.7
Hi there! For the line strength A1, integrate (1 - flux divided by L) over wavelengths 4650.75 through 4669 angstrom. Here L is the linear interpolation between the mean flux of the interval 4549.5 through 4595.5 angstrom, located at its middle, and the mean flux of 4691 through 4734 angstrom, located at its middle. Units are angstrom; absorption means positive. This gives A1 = -0.6 angstrom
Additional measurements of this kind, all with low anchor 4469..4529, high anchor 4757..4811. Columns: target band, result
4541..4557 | -0.23 angstrom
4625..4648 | -0.87 angstrom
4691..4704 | 0.34 angstrom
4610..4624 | -0.21 angstrom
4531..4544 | -0.40 angstrom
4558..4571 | -1.50 angstrom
